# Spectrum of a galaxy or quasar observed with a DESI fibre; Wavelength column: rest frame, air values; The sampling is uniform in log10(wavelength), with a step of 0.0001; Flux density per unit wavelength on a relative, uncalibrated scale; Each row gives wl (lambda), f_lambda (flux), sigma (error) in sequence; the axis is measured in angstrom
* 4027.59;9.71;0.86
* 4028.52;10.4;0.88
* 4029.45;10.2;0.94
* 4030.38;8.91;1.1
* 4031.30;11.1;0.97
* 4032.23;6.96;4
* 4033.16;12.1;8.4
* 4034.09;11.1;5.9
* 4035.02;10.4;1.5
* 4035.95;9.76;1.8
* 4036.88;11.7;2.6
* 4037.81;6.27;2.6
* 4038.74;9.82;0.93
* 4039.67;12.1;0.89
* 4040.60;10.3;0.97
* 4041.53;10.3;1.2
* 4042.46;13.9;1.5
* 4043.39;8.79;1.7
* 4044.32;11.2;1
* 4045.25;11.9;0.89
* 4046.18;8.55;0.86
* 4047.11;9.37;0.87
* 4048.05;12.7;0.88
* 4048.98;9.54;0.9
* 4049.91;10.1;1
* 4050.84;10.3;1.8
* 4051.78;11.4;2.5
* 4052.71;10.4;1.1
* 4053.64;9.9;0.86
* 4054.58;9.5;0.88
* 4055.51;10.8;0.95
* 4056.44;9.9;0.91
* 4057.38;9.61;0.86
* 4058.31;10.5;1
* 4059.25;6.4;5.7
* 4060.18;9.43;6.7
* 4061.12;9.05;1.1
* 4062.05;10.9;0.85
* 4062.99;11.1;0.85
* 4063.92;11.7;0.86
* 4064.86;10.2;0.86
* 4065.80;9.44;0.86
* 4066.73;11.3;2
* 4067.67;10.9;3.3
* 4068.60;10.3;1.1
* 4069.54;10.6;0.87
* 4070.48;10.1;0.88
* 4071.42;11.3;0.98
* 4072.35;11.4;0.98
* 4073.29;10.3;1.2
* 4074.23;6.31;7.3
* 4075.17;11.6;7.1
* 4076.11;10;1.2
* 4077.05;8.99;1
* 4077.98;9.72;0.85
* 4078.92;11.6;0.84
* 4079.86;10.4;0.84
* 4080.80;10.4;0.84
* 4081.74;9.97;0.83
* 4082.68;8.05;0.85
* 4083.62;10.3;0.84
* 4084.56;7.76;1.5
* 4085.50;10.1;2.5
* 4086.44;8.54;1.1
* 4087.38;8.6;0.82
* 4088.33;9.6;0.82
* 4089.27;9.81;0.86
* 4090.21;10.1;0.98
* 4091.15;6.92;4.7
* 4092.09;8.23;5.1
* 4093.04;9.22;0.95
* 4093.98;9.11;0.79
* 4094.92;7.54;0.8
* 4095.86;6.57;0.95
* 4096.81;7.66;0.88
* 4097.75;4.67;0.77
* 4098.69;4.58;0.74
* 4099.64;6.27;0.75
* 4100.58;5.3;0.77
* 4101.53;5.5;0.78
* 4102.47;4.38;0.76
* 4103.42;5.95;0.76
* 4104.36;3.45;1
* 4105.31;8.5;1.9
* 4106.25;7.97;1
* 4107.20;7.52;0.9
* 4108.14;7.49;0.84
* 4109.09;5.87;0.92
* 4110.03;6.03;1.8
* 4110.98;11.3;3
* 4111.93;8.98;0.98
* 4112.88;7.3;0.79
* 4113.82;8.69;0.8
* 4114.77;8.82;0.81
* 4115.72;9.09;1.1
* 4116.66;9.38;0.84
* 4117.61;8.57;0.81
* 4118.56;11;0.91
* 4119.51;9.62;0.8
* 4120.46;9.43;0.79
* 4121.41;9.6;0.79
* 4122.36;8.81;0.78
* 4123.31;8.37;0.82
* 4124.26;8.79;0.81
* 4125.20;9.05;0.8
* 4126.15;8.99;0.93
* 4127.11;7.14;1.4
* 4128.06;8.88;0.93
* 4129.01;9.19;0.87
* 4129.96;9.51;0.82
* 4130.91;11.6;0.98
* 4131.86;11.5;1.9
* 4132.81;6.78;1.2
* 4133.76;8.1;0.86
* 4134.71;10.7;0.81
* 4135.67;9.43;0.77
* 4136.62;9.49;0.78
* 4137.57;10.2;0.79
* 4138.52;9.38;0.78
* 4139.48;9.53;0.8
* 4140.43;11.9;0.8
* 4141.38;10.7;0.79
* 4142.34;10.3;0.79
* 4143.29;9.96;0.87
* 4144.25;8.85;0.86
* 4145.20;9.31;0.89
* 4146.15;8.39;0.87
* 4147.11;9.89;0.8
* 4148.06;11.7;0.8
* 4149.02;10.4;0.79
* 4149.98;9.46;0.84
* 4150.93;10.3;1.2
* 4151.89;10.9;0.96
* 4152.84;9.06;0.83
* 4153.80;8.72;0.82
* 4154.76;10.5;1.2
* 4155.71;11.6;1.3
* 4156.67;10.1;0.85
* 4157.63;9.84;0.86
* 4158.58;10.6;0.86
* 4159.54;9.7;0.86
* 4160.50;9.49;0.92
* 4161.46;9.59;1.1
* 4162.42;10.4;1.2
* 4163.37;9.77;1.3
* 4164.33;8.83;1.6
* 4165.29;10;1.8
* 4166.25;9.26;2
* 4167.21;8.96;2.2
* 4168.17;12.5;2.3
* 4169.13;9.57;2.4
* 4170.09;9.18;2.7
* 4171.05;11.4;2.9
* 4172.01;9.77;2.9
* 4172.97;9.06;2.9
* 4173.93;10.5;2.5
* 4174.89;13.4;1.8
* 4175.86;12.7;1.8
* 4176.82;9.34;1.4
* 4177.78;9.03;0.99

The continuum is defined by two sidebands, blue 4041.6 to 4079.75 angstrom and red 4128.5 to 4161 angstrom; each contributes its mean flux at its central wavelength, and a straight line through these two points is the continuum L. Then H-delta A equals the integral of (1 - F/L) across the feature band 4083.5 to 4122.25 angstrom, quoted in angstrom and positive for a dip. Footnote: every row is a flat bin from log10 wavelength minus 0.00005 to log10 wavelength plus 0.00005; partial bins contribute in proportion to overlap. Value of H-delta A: 8.3 angstrom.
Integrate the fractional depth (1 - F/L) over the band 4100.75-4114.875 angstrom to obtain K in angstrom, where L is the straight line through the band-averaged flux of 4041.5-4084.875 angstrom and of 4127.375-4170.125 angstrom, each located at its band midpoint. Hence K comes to 4.1 angstrom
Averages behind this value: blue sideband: 10.2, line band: 7.1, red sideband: 9.86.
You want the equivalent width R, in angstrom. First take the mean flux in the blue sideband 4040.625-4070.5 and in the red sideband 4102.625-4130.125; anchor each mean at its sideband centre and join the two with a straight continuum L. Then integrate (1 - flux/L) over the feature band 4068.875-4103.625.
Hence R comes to 2.8 angstrom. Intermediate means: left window 10.3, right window 8.33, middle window 8.6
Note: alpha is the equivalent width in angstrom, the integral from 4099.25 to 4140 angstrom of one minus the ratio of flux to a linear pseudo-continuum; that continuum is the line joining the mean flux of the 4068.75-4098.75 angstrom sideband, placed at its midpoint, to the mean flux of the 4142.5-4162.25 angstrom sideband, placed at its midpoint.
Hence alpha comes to 4.9 angstrom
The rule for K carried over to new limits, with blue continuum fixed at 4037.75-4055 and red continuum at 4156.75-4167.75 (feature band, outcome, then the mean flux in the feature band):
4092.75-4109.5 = 6.0 angstrom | 6.5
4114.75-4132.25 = 1.1 angstrom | 9.34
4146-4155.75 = -0.3 angstrom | 10.1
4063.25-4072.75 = -0.4 angstrom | 10.7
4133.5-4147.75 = 0.1 angstrom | 9.79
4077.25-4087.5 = 0.6 angstrom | 9.61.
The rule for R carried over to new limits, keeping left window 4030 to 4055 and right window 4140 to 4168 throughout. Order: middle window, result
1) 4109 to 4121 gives 1.4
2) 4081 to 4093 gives 1.3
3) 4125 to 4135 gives 0.8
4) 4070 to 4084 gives 0.3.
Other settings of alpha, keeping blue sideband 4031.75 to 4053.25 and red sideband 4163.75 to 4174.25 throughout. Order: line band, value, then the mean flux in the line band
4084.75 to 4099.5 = 3.13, 8.03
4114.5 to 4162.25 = 1.73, 9.65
